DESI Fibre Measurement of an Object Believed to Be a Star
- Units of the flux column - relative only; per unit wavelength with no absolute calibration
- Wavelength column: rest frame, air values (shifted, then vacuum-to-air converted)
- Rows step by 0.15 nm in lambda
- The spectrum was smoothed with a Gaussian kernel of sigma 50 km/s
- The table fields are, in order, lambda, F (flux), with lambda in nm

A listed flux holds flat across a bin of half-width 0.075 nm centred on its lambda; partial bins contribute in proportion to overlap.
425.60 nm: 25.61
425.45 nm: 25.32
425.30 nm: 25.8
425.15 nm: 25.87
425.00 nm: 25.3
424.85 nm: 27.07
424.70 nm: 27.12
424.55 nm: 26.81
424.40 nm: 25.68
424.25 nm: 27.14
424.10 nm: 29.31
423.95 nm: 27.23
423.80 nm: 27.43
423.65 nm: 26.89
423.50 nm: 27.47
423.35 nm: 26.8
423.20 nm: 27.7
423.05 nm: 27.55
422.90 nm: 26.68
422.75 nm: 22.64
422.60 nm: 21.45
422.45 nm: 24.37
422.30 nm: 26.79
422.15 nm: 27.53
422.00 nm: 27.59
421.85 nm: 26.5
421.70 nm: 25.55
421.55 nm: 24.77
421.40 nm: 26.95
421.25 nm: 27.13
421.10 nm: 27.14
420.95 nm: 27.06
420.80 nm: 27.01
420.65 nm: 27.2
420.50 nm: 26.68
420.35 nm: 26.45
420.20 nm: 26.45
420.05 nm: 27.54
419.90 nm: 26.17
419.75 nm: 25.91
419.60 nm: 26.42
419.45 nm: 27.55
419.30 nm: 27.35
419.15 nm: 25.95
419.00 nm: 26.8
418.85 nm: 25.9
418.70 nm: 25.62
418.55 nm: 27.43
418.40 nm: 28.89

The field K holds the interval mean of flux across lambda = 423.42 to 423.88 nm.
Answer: 27.3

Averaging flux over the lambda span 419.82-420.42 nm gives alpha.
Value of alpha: 26.6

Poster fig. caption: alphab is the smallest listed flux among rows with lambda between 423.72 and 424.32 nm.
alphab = 27.14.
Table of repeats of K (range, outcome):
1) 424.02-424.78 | 27.2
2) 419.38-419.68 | 27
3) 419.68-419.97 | 26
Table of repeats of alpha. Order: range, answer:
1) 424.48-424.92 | 27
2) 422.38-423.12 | 24.5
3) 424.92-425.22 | 25.6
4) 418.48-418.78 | 26.5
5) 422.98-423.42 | 27.4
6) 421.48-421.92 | 25.6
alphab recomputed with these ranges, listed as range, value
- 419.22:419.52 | 27.35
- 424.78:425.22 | 25.3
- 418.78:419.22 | 25.9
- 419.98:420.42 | 26.45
